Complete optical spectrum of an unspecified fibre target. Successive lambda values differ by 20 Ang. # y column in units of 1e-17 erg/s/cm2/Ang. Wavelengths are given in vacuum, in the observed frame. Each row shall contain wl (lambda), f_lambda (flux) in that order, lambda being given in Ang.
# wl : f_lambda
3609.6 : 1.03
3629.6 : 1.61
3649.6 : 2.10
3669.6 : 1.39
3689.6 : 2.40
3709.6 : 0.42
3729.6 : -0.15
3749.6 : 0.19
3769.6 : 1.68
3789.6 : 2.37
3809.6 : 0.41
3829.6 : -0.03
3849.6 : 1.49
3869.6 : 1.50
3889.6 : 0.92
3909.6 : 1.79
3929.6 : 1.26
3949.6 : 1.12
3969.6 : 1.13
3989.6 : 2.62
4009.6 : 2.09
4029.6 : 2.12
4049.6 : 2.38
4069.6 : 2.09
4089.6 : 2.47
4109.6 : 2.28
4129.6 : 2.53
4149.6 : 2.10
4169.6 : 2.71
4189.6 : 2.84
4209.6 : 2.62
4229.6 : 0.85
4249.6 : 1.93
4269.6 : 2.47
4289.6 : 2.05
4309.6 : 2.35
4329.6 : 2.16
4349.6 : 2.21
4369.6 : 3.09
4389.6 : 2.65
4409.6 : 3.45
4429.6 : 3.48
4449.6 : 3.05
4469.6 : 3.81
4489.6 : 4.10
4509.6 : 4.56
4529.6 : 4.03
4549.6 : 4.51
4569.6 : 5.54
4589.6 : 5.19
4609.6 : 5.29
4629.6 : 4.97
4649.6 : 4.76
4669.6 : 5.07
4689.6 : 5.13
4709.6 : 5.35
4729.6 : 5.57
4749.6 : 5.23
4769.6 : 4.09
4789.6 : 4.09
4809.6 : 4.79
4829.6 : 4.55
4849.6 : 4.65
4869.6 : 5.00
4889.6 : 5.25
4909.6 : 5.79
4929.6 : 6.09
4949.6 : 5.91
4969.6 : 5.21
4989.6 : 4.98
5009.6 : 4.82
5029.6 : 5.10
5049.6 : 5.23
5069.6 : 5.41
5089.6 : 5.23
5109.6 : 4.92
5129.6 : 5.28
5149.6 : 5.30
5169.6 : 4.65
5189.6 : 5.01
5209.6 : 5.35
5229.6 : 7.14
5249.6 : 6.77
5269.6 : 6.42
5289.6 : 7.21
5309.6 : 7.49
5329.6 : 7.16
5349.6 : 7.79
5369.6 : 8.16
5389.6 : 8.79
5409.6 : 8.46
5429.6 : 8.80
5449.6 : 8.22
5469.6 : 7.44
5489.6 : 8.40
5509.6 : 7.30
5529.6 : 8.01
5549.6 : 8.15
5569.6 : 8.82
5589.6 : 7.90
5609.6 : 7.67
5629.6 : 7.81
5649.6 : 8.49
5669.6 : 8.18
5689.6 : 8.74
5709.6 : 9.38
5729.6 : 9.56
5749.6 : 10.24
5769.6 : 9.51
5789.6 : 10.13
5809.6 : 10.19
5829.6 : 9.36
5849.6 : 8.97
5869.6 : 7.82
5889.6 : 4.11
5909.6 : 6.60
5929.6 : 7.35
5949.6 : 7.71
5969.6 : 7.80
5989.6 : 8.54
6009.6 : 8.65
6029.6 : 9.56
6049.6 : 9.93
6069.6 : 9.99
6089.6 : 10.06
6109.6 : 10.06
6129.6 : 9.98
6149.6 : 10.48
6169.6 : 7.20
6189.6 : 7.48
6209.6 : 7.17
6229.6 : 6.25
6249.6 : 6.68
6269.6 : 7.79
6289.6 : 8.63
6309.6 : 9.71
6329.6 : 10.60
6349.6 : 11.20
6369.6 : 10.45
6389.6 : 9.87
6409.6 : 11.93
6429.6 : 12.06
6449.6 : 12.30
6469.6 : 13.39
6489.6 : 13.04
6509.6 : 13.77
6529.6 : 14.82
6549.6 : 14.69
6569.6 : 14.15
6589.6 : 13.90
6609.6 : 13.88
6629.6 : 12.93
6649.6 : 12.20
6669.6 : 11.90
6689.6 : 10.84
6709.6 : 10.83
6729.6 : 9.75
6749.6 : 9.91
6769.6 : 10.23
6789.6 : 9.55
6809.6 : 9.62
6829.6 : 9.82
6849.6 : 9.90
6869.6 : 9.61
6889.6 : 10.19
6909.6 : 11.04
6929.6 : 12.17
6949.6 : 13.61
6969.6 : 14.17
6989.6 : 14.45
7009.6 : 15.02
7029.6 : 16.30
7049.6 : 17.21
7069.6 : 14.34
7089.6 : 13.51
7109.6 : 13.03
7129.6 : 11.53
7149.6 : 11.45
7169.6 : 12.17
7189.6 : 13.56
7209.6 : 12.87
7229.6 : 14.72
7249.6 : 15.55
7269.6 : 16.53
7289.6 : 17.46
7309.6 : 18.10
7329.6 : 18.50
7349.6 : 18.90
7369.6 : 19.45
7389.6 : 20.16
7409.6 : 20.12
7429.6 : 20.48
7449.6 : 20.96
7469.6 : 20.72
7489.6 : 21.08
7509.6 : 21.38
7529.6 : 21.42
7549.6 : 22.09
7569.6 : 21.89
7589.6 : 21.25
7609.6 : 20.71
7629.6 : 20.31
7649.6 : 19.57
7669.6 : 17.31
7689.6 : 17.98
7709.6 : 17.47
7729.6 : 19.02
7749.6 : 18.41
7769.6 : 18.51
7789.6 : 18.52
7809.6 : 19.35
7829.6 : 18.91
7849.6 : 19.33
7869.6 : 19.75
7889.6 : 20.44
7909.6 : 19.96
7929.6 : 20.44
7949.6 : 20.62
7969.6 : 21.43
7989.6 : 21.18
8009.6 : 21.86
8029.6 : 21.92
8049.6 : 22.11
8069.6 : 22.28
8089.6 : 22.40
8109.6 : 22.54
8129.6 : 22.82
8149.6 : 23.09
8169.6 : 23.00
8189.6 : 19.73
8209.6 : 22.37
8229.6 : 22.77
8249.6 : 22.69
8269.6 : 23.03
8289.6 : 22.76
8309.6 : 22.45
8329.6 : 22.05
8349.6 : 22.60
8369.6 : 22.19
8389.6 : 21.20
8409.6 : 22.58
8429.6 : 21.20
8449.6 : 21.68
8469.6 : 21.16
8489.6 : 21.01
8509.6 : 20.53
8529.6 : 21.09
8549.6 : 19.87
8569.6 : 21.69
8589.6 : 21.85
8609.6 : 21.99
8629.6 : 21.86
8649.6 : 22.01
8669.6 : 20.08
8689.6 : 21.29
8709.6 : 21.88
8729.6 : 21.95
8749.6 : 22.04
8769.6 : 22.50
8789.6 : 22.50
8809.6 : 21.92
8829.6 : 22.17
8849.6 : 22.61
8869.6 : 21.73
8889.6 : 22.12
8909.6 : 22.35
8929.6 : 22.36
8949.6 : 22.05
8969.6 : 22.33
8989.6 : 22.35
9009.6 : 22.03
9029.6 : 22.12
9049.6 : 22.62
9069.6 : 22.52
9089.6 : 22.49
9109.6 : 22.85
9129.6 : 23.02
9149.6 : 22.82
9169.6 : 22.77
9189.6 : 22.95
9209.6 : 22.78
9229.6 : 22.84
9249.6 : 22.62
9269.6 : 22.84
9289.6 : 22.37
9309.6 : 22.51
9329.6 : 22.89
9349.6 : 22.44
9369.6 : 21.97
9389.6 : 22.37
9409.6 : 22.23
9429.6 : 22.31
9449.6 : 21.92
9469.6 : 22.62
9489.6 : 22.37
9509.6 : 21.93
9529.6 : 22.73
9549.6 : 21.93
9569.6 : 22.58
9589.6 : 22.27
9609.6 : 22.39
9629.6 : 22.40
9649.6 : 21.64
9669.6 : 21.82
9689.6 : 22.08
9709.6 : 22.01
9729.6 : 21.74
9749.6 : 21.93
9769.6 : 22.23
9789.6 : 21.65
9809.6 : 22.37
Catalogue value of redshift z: 0.000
